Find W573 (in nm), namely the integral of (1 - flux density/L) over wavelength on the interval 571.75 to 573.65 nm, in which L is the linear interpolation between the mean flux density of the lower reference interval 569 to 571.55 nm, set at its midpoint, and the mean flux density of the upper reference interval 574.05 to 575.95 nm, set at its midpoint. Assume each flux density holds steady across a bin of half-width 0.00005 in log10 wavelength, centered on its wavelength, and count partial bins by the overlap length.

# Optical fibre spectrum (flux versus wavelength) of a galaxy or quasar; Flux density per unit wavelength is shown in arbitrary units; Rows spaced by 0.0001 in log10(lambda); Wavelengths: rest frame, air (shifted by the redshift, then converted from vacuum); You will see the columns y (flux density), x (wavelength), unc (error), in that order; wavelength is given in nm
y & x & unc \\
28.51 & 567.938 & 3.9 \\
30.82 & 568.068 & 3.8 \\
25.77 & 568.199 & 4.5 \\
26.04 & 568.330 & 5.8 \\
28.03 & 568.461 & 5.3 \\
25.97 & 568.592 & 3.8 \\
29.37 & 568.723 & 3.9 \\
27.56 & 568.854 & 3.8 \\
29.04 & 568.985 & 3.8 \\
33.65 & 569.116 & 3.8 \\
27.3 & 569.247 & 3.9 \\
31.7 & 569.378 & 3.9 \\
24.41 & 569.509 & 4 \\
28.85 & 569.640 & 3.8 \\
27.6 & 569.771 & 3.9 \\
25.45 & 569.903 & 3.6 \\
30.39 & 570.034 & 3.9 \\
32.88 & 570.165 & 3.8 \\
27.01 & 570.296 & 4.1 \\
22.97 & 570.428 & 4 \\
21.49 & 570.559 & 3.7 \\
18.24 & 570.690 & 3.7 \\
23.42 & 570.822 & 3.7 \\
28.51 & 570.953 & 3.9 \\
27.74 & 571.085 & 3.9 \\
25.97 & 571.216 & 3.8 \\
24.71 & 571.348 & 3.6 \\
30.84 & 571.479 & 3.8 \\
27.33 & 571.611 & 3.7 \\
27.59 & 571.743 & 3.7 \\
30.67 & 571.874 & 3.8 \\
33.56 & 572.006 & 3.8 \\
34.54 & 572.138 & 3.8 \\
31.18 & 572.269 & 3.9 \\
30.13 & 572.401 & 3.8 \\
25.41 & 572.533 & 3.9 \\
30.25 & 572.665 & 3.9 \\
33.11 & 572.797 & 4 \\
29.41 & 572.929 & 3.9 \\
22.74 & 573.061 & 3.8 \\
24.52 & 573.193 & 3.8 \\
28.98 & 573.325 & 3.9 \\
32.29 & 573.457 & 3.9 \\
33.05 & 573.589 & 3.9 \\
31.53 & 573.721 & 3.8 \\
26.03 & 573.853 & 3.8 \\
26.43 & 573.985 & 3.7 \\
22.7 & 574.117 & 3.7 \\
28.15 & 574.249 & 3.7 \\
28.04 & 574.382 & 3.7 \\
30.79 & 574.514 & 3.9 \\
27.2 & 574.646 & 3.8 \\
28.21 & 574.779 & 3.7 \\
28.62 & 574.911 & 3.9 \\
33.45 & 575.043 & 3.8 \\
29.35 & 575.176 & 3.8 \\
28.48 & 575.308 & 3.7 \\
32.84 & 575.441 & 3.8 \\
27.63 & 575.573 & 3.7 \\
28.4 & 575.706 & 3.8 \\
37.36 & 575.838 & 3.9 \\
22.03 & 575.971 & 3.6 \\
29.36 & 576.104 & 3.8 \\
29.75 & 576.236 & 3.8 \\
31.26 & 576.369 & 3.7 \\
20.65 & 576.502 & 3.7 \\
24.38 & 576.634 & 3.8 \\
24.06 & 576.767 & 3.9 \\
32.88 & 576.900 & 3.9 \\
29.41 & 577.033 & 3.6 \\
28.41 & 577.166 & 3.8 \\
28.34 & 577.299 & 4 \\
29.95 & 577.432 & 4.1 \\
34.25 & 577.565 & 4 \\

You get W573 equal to -0.12 nm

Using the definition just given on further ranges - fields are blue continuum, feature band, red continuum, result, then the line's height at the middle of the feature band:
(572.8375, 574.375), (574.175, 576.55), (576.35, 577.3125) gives -0.131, 27.5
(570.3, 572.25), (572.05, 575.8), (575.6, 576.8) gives -0.247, 27.3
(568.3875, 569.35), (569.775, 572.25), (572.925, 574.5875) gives 0.083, 28.4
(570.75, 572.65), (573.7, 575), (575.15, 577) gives 0.037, 28.5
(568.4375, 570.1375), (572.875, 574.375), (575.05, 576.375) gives 0.079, 29.3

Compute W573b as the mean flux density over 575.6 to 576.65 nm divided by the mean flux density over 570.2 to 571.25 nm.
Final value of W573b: 1.1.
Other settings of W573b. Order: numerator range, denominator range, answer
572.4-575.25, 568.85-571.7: 1.05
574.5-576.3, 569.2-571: 1.12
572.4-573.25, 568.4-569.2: 0.96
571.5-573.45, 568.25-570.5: 1.05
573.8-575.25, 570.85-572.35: 0.96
